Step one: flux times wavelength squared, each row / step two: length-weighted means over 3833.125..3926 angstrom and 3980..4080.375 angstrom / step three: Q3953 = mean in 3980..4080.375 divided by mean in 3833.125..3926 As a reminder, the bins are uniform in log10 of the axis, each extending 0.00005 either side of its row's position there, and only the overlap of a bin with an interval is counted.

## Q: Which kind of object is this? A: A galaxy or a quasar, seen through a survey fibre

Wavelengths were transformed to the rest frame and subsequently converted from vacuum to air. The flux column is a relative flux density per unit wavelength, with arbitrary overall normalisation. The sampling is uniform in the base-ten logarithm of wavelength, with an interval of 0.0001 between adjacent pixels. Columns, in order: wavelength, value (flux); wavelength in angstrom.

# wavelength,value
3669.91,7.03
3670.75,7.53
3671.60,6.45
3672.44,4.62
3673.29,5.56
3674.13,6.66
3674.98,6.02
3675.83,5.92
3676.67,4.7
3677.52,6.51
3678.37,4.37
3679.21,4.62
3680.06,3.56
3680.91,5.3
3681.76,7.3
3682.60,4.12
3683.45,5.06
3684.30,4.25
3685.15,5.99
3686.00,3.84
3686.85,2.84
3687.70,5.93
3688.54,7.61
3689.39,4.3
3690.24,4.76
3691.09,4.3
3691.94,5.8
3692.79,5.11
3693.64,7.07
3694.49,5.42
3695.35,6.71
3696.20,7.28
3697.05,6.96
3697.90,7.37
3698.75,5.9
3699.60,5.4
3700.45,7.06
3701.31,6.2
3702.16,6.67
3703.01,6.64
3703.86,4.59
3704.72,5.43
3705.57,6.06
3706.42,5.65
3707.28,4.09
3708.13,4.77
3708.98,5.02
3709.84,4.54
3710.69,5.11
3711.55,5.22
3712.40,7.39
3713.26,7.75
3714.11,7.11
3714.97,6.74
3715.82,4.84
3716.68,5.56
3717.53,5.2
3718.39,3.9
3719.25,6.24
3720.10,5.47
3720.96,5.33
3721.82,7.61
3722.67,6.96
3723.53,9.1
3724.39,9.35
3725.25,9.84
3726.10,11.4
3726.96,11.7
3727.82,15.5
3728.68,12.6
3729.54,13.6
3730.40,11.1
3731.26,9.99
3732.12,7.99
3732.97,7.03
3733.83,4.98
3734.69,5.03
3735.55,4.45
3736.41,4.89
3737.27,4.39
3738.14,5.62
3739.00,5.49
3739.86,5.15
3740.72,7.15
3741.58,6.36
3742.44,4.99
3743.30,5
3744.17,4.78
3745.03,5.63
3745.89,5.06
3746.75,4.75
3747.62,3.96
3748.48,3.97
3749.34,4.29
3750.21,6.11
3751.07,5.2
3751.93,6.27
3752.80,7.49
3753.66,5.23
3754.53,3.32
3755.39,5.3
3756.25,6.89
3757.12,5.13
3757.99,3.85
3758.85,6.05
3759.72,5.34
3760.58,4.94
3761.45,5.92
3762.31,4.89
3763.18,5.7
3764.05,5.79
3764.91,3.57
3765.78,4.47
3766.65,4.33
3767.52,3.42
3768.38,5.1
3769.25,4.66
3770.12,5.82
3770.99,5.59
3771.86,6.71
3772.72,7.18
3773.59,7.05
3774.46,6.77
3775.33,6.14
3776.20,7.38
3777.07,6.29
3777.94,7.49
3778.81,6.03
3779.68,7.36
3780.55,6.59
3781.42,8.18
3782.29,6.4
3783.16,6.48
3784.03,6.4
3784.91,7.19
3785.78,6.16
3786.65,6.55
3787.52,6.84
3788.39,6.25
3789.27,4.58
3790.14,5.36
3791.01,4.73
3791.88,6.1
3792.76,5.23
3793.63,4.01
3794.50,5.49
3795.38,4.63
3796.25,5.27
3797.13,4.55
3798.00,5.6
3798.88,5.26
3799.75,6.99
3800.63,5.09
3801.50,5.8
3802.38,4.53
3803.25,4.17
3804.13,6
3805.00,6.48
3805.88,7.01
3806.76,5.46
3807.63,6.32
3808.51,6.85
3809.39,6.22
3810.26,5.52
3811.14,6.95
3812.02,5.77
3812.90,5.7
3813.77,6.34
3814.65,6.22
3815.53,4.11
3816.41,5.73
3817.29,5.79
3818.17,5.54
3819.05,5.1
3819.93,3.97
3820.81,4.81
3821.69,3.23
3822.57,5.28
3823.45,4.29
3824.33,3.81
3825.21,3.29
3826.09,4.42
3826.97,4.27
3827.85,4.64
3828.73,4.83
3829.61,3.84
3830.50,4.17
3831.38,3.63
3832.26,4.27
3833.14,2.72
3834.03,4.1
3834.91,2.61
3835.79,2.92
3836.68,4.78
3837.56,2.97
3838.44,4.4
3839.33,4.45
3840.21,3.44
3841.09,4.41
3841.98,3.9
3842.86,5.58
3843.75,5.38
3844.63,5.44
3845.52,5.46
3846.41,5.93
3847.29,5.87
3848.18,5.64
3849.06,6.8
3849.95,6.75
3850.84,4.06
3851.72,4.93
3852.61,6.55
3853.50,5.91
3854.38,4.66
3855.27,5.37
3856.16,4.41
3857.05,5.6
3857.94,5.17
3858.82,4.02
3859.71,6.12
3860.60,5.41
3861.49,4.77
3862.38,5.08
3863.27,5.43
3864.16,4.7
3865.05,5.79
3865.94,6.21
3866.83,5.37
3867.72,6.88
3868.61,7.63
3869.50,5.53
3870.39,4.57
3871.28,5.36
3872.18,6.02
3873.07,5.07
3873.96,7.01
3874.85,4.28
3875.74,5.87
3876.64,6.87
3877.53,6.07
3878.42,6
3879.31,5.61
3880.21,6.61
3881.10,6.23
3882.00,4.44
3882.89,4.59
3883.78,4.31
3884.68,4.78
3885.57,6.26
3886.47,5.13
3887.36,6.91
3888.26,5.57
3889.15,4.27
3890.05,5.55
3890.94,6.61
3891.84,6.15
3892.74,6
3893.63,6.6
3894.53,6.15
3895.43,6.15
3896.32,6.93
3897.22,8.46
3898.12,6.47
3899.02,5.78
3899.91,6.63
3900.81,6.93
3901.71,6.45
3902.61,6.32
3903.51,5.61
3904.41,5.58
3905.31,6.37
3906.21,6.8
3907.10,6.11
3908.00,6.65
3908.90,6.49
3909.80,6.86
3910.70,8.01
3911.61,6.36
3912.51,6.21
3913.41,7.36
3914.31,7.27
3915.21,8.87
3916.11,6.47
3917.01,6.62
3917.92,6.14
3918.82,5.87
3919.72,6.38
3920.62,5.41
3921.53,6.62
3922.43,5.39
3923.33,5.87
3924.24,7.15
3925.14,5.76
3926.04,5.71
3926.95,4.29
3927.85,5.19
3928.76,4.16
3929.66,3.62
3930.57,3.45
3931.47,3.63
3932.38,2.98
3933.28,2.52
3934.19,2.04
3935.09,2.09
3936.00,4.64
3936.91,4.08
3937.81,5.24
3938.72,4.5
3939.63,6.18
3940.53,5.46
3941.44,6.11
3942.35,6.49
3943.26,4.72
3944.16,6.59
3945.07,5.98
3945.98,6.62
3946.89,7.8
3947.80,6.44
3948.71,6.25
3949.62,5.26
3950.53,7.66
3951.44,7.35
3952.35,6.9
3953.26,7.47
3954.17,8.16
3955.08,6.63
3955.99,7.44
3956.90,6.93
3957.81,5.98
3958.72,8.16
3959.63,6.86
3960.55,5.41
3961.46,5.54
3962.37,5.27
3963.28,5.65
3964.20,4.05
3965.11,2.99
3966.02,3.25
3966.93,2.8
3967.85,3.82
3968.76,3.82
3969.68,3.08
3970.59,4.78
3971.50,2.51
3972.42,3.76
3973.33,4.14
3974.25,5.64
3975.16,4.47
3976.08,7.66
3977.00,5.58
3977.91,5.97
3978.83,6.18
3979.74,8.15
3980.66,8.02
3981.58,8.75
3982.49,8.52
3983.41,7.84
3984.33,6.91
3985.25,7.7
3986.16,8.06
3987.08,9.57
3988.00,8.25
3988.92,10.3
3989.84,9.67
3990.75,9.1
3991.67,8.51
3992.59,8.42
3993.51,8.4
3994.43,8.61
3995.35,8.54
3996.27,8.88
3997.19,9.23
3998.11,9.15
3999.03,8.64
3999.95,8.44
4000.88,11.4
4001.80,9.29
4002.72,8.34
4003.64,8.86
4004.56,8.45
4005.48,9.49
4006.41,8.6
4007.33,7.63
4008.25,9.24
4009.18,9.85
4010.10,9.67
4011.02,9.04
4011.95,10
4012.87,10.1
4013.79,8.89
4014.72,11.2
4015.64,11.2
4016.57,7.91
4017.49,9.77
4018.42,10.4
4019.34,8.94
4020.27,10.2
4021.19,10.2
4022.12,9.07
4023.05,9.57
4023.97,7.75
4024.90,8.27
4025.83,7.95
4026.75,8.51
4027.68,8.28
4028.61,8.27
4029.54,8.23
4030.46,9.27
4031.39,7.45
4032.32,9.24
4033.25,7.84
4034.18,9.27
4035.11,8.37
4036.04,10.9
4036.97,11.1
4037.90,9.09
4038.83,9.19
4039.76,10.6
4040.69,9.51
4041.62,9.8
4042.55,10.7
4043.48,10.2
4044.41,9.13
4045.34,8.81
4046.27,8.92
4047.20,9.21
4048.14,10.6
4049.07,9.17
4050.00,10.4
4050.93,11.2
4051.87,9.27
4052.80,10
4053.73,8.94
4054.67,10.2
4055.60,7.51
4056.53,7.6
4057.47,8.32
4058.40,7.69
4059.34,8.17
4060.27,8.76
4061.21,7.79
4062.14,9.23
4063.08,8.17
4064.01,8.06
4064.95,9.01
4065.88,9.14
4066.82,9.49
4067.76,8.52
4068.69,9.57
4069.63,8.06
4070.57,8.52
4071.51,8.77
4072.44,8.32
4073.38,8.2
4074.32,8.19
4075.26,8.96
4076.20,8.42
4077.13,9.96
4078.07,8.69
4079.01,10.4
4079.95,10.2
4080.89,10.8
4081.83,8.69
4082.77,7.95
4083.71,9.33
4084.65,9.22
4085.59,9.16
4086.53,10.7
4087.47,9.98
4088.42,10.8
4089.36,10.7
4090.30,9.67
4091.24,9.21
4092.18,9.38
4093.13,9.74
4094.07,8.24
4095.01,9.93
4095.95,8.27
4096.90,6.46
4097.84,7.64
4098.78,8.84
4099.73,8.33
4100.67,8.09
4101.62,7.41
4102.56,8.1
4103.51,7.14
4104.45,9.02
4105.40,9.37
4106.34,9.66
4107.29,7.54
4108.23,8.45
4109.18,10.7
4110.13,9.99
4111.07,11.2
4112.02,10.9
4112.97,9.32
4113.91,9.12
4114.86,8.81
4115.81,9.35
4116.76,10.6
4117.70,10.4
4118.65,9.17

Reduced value 1.70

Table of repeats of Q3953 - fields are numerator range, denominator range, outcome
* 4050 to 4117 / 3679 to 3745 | 1.71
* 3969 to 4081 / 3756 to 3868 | 1.81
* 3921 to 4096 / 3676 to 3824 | 1.51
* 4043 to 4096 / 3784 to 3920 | 1.84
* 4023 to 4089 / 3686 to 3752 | 1.69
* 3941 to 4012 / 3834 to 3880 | 1.44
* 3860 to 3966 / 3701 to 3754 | 0.98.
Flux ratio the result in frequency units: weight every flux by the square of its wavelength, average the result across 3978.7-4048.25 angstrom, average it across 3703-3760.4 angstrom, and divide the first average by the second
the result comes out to 1.64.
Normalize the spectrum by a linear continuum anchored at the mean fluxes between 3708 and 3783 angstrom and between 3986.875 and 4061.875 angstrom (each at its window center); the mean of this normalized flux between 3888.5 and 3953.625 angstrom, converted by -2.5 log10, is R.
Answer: 0.34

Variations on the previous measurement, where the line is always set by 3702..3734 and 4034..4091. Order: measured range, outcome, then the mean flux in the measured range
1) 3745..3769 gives 0.44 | 5.06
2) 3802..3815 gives 0.30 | 5.98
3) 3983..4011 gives 0.01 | 8.84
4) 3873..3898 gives 0.37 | 5.9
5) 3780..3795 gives 0.27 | 6.03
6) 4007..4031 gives -0.02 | 9.21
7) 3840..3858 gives 0.45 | 5.32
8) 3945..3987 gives 0.39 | 6.08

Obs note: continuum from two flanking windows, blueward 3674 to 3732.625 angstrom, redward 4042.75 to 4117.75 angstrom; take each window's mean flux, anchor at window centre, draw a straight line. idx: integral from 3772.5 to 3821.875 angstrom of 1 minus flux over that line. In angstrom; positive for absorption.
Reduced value 8.79 angstrom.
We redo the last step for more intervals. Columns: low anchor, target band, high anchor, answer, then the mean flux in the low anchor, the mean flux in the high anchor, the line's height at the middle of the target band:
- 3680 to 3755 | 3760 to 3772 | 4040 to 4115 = 2.9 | 6.24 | 9.1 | 6.63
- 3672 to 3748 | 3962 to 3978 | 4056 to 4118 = 7.4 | 6.24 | 9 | 8.15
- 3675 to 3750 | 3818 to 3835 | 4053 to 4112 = 7.0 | 6.21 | 8.93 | 7.05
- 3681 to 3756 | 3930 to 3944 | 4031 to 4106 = 6.5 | 6.26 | 9.06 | 8.01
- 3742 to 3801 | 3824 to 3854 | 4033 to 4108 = 8.5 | 5.61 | 9.07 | 6.39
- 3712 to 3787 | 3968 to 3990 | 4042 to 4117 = 4.6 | 6.41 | 9.1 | 8.28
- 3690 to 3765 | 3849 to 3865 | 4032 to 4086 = 4.5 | 6.28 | 9.15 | 7.4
